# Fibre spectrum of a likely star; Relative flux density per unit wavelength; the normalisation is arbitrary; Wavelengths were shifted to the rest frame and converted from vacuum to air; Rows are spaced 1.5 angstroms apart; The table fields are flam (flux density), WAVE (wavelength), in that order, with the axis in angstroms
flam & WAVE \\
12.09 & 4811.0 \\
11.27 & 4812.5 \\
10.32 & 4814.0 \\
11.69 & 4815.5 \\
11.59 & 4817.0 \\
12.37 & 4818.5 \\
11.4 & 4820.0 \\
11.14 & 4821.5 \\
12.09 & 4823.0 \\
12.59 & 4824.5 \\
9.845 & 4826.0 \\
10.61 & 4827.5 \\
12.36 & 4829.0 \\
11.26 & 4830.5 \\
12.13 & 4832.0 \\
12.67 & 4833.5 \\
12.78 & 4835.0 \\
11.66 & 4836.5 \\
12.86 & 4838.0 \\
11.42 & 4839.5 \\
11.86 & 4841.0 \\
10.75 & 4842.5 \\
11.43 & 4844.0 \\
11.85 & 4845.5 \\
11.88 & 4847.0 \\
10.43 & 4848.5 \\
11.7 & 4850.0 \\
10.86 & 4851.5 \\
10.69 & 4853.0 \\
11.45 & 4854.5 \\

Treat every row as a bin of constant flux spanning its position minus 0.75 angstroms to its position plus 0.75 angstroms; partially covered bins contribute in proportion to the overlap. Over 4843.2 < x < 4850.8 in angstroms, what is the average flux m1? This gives 11.4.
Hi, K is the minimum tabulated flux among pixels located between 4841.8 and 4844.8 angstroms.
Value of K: 10.75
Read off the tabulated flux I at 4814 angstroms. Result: 10.32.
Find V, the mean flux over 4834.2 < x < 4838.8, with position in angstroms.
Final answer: 12.4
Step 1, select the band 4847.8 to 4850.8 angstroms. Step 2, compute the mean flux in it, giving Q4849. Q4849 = 11.1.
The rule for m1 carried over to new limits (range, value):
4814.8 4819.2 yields 11.9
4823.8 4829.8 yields 11.3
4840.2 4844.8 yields 11.4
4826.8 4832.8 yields 11.6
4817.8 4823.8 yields 11.8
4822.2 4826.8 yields 11.5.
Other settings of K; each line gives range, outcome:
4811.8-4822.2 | 10.32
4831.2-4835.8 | 12.13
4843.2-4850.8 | 10.43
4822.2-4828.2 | 9.845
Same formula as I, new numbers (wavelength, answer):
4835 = 12.78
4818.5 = 12.37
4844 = 11.43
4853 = 10.69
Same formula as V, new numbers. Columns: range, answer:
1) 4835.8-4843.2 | 11.7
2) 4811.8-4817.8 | 11.2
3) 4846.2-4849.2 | 11.2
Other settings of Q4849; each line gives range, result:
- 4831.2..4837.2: 12.3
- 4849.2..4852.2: 11.3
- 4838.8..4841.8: 11.6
